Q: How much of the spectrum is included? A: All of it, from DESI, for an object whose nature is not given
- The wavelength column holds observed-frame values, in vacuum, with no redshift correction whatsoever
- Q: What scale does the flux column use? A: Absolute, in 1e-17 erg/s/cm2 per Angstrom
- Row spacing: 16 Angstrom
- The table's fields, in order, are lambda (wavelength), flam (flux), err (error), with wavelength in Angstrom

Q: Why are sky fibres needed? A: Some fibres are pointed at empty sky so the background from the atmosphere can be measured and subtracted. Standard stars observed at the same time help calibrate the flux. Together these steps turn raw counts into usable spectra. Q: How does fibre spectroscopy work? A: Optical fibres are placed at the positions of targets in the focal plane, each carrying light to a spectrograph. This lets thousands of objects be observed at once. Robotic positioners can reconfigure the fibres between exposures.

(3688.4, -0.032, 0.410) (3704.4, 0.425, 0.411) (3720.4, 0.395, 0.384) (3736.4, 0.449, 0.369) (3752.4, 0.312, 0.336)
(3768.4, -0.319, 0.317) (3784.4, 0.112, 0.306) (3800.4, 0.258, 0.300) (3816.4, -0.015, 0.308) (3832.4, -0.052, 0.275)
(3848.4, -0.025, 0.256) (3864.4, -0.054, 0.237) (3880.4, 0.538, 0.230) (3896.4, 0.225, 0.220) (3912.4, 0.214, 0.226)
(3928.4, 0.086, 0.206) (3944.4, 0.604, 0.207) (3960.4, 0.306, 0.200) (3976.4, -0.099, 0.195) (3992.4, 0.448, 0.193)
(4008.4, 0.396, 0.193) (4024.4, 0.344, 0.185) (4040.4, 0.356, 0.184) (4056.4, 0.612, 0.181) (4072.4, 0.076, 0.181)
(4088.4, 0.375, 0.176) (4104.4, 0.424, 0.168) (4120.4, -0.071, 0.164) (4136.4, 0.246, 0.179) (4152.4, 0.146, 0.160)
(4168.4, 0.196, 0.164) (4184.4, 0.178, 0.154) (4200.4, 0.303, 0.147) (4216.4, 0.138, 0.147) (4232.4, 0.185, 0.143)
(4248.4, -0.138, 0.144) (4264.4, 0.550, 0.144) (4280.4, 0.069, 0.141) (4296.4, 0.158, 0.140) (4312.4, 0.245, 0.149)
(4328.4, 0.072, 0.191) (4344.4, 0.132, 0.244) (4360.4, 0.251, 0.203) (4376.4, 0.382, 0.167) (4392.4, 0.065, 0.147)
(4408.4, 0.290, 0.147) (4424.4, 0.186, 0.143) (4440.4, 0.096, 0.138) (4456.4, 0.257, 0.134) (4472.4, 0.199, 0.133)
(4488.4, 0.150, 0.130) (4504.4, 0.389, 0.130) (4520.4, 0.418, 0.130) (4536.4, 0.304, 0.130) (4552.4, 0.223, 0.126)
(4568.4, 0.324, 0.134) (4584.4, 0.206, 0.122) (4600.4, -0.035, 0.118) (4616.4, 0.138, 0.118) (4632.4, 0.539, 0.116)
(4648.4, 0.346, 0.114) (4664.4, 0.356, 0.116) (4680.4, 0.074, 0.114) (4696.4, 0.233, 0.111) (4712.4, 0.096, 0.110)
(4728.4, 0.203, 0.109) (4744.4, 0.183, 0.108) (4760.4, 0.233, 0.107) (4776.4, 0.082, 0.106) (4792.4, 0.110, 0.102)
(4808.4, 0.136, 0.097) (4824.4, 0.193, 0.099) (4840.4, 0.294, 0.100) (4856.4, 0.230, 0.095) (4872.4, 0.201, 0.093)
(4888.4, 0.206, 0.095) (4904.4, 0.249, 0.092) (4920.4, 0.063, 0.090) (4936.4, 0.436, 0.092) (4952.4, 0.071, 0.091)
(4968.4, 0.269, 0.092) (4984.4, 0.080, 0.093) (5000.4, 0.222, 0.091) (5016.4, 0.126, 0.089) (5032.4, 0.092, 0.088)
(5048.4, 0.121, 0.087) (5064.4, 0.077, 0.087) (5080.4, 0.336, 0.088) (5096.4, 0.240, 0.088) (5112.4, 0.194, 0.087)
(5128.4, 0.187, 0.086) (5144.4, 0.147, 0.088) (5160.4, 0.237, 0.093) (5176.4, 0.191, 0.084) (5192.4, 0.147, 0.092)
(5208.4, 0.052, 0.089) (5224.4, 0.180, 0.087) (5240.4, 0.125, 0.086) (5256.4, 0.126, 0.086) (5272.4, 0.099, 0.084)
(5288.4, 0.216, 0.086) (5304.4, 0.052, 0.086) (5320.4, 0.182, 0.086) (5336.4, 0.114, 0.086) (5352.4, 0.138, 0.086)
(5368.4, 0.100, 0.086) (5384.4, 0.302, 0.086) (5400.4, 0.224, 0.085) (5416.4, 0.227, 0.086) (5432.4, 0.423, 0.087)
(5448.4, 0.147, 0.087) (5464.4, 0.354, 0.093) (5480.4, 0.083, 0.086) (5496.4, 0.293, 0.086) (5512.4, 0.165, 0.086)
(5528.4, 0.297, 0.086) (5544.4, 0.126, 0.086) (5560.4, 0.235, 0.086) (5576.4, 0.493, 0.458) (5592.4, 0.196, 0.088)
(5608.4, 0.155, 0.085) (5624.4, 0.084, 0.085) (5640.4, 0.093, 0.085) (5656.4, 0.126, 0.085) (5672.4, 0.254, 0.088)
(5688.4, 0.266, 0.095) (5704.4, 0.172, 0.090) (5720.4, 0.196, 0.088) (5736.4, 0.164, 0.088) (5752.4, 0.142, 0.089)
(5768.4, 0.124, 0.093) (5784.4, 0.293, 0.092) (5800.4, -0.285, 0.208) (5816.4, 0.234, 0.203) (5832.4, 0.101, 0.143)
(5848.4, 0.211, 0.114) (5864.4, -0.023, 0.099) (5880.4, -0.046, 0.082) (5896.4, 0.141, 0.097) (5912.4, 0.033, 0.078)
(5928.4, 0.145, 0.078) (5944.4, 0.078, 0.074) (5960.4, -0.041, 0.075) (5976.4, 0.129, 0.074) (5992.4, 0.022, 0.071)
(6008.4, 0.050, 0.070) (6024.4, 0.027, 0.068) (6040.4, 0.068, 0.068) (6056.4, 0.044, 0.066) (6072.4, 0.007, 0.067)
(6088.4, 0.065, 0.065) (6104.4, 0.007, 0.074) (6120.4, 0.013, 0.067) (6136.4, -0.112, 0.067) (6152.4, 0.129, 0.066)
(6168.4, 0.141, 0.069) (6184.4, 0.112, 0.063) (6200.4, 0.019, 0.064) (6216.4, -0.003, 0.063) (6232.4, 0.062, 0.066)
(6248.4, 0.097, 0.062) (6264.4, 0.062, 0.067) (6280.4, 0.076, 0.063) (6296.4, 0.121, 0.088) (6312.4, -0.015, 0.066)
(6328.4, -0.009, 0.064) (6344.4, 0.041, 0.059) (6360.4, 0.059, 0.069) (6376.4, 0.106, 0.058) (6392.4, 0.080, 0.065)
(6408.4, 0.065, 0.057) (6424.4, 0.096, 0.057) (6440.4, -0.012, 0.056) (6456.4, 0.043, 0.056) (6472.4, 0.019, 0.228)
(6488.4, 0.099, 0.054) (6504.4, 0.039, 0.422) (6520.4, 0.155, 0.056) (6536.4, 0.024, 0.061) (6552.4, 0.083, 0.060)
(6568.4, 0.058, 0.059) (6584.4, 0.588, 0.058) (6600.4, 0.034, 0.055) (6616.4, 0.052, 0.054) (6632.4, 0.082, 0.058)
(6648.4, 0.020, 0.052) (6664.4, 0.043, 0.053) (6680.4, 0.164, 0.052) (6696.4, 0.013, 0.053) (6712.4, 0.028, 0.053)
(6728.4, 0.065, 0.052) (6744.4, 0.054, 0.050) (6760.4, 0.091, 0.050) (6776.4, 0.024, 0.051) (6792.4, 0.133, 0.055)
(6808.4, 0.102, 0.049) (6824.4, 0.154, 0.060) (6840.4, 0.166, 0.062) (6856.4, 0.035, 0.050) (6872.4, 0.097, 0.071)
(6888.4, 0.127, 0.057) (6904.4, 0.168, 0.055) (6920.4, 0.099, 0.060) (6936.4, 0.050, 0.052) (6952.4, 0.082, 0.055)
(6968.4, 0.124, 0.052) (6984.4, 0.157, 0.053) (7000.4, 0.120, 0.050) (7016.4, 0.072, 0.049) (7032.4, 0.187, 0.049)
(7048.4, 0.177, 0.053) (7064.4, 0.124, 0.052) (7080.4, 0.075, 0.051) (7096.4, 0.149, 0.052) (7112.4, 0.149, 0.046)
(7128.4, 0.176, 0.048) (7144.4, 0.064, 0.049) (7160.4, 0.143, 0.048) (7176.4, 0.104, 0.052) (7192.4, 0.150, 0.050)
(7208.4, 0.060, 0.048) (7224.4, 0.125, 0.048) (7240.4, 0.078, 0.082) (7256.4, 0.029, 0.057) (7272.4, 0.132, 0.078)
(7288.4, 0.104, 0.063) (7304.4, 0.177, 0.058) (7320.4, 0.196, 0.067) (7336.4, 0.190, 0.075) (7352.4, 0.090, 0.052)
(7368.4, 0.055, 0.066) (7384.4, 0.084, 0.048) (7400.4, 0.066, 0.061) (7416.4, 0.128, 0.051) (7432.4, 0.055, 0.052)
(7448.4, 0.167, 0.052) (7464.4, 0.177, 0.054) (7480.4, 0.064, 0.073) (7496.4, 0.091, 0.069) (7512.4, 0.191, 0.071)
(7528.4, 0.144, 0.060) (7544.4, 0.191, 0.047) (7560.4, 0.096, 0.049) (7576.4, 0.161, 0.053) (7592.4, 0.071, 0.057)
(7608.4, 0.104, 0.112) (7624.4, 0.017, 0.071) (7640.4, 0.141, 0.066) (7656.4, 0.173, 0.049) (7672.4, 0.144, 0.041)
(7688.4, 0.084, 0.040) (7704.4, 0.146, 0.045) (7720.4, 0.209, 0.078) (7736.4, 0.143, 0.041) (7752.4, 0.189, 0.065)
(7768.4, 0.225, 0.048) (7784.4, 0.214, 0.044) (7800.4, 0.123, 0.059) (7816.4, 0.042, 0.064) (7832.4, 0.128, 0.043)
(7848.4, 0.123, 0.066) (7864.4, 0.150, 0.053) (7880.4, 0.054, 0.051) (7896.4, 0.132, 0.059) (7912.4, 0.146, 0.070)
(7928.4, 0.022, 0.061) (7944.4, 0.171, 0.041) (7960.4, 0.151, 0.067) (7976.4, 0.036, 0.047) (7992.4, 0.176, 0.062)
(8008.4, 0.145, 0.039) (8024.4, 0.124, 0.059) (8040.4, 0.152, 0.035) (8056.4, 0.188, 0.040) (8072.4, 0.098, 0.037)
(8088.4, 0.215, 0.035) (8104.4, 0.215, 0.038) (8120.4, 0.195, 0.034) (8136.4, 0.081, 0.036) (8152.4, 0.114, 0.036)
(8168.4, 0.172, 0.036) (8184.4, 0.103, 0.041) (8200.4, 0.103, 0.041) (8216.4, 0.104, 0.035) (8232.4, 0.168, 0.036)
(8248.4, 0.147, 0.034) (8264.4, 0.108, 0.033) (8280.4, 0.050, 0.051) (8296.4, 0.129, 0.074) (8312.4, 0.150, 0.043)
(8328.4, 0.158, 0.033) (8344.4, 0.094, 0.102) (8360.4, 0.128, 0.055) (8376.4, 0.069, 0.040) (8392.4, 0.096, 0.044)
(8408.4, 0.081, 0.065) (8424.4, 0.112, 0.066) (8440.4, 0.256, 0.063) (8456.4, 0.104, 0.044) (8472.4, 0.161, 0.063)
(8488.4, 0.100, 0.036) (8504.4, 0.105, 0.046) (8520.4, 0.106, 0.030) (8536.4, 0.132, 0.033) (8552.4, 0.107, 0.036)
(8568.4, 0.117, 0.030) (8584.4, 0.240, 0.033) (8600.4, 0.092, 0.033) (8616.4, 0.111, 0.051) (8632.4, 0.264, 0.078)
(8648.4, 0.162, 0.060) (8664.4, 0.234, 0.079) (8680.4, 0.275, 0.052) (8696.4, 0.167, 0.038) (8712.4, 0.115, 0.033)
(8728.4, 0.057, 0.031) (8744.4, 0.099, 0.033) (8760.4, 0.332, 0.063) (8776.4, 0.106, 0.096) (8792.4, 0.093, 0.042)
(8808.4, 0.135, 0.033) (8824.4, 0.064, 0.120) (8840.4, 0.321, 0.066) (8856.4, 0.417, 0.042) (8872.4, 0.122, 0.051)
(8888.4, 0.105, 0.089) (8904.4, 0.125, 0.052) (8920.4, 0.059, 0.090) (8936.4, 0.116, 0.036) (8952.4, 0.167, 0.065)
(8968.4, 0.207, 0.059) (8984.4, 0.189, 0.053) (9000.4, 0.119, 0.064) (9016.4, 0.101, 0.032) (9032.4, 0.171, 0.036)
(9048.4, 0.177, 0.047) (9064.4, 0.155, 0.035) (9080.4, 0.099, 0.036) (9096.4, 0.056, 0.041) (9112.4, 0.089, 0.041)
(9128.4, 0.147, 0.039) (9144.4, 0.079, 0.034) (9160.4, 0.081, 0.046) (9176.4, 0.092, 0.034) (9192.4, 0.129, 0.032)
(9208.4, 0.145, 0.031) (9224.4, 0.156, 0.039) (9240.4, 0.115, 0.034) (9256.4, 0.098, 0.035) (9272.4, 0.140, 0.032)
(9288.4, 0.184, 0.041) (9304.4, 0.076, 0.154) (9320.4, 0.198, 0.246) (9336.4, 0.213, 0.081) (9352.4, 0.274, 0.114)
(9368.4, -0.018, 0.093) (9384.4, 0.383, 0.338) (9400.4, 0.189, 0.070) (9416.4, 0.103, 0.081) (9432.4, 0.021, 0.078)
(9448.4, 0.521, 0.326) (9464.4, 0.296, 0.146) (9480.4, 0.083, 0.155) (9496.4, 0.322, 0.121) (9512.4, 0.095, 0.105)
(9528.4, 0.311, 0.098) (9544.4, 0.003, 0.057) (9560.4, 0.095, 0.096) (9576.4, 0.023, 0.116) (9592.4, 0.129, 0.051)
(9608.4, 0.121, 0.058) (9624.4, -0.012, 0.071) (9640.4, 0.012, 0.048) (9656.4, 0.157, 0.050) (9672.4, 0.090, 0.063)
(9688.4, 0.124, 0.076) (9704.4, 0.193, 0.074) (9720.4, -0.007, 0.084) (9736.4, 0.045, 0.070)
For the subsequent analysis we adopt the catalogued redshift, 0.767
